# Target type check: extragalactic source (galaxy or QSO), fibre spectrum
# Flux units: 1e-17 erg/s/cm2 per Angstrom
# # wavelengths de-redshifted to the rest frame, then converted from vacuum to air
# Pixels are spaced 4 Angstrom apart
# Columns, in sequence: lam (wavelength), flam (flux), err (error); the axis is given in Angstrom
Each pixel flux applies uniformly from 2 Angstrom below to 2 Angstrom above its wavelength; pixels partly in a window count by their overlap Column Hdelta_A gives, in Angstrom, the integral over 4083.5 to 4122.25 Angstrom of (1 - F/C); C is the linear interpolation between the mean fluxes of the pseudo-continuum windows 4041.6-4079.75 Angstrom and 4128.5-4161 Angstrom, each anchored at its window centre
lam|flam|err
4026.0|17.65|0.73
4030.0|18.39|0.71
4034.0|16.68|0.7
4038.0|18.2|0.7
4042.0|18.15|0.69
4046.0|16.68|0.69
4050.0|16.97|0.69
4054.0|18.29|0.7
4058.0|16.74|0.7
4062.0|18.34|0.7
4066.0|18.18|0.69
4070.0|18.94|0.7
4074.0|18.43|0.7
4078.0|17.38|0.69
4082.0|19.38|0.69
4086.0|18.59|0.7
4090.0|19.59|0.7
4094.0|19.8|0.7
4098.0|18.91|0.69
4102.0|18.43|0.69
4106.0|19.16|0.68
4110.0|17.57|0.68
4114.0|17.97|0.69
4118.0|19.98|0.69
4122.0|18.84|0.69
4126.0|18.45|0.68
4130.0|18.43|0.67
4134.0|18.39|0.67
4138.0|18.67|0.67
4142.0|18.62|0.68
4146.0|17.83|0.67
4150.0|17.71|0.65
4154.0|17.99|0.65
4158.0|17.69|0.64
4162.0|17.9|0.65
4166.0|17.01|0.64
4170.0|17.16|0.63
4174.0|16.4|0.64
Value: -2.0 Angstrom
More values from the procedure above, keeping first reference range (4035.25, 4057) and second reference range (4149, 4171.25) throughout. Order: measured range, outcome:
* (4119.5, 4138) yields -1.1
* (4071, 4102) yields -2.2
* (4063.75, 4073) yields -0.5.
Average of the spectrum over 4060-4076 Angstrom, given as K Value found 18.5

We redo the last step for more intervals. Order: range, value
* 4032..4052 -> 17.3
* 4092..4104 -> 19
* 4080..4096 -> 19.3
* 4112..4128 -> 18.8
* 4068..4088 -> 18.5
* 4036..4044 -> 18.2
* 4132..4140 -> 18.5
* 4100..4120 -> 18.6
